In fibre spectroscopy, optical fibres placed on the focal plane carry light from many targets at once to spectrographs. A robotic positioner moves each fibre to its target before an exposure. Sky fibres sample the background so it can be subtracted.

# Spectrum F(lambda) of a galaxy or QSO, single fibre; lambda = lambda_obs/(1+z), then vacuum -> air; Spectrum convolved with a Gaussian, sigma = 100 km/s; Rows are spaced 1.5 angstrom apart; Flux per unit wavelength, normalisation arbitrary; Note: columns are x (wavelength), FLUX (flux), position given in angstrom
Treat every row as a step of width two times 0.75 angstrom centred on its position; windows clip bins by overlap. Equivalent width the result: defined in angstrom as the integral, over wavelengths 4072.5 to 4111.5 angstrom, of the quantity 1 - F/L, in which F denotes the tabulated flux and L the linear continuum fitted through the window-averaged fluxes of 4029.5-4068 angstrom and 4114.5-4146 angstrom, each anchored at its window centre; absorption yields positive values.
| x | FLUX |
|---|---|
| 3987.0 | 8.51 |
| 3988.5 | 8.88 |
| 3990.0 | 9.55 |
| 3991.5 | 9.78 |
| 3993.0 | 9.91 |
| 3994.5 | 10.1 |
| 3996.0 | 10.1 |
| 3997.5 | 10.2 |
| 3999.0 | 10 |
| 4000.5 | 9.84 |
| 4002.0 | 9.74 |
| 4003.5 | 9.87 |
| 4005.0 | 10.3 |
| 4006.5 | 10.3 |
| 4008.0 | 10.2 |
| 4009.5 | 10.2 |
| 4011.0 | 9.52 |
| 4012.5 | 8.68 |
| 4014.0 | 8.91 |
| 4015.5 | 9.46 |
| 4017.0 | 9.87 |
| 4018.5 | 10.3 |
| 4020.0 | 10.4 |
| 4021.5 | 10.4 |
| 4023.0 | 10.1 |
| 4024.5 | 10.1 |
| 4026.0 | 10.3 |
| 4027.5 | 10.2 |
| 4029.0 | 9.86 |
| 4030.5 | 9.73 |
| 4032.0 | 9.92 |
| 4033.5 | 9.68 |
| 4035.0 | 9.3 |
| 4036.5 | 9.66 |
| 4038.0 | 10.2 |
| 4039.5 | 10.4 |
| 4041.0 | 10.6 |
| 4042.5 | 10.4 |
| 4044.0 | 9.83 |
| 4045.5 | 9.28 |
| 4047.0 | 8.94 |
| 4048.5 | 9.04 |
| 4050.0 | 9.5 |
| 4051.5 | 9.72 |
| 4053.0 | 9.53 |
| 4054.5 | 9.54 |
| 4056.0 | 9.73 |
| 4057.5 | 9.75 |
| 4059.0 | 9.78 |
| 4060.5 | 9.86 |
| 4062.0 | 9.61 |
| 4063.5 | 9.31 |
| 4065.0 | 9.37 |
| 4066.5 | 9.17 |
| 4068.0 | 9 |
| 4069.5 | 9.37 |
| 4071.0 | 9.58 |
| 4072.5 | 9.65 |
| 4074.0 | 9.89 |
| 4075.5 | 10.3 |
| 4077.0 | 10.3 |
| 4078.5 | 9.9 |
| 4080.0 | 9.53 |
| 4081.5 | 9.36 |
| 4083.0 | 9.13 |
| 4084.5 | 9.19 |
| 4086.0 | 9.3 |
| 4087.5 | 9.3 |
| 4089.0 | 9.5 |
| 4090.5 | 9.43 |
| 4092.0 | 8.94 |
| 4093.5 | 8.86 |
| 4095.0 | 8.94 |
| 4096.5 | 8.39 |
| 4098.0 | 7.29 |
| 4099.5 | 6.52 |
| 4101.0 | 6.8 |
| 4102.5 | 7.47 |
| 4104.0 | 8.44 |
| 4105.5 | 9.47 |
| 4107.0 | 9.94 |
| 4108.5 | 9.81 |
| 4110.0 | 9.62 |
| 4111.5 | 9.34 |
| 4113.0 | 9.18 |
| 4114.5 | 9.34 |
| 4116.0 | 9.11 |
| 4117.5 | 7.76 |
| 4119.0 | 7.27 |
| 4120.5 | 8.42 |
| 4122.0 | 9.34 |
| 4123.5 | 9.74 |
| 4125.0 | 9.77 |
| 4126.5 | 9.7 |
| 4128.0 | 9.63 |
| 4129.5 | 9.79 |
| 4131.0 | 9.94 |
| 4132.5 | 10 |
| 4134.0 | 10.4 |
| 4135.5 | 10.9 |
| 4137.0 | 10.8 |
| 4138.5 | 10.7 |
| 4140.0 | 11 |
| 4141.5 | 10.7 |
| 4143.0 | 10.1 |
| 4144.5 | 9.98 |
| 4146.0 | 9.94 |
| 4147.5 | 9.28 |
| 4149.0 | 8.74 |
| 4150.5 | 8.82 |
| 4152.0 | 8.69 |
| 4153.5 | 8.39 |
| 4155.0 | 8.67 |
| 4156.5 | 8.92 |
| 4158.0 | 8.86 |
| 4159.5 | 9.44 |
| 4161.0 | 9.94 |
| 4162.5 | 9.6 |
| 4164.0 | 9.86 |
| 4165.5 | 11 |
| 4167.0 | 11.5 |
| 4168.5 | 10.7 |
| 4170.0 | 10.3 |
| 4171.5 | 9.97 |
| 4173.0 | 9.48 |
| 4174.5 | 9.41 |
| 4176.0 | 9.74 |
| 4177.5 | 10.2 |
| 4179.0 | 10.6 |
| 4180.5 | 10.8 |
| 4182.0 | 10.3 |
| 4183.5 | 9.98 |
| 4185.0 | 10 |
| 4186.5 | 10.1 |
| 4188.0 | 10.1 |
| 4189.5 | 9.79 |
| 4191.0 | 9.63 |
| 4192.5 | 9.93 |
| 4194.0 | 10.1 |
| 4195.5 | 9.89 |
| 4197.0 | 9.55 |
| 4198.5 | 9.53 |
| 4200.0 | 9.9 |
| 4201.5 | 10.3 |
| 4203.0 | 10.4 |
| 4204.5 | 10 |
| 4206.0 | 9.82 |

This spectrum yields 2.7 angstrom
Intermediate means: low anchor 9.66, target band 9.04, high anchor 9.75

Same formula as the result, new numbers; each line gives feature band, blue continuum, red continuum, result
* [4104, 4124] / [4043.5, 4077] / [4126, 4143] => 2.1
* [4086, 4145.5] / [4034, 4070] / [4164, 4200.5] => 3.5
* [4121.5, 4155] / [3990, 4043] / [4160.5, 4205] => 0.8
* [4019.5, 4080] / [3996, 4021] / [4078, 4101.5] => -3.0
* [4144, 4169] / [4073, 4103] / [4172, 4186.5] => 0.6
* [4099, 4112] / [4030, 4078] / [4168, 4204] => 1.6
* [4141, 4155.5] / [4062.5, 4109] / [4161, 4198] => 0.6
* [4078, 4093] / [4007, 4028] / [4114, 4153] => 0.6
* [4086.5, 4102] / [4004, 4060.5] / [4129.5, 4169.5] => 2.3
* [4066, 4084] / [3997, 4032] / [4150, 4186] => 0.5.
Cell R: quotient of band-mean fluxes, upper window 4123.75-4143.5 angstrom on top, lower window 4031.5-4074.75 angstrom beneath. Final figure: 1.06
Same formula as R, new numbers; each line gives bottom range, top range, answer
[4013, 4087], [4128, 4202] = 1.02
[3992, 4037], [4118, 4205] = 0.99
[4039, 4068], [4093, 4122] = 0.89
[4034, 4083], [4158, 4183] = 1.05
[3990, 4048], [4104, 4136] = 0.95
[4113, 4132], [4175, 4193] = 1.10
